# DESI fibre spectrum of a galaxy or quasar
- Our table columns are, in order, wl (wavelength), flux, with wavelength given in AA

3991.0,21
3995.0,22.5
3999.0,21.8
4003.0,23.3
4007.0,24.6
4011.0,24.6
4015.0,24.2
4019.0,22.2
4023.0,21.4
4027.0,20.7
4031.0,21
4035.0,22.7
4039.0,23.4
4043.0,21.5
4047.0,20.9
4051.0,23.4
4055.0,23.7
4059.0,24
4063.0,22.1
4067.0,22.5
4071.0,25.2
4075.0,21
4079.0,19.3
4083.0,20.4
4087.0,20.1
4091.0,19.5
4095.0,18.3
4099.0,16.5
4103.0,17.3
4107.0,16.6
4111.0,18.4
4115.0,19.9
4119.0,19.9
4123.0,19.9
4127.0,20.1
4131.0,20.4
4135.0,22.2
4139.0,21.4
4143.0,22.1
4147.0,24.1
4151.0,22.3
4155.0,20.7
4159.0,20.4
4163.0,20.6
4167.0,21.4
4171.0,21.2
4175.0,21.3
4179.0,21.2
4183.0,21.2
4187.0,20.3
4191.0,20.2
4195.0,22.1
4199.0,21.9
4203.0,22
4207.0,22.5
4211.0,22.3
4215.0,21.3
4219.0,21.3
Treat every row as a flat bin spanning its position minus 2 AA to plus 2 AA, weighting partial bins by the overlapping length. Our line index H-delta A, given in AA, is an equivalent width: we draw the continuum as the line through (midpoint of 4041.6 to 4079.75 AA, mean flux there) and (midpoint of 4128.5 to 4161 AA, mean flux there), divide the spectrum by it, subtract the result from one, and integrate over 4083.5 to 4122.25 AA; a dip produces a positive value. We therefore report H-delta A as 6.06 AA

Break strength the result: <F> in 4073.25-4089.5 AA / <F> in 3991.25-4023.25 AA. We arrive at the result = 0.87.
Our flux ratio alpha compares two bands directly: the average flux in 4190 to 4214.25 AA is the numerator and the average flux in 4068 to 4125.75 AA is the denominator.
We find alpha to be 1.12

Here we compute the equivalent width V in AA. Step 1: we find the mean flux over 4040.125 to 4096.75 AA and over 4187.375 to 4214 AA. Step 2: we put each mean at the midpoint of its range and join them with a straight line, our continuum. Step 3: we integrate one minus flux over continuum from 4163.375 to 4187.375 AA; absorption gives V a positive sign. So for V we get 0.6 AA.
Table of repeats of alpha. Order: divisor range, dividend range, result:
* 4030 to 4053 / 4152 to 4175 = 0.94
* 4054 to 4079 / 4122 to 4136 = 0.90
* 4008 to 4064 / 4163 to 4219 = 0.95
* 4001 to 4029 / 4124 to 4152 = 0.94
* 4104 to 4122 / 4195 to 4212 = 1.19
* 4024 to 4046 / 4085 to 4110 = 0.83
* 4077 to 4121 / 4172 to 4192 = 1.11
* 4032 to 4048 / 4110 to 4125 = 0.89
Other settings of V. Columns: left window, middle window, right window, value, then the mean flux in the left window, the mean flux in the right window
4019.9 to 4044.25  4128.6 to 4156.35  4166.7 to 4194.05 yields -0.90 AA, 21.8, 21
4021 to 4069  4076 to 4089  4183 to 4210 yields 1.22 AA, 22.3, 21.5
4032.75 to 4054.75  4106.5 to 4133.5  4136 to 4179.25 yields 2.88 AA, 22.5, 21.5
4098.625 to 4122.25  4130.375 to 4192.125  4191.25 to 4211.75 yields -3.13 AA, 18.3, 22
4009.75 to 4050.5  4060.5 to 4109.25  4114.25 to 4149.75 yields 3.95 AA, 22.3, 21.2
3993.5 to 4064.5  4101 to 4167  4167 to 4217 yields 4.39 AA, 22.7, 21.5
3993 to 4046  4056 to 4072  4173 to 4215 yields -0.76 AA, 22.6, 21.5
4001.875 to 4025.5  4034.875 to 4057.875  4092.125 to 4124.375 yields -1.11 AA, 23.3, 18.4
